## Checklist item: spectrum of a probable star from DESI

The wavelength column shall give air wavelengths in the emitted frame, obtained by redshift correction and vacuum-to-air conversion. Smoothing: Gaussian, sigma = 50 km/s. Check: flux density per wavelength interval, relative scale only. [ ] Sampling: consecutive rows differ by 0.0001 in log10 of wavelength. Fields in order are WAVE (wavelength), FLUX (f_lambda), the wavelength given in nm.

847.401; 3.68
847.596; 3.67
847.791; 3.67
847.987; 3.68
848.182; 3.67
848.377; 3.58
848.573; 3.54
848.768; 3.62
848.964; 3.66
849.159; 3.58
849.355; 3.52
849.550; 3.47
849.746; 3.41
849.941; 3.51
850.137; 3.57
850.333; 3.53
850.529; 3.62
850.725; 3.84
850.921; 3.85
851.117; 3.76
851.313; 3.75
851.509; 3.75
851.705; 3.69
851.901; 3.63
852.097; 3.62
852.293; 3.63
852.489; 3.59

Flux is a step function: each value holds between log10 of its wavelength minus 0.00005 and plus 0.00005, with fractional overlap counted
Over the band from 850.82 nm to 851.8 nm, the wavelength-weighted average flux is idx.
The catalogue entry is 3.76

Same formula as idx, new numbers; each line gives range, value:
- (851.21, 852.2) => 3.69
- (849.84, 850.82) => 3.61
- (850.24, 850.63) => 3.57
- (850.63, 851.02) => 3.84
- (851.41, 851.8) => 3.72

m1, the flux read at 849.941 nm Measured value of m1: 3.51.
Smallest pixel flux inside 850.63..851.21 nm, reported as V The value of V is 3.76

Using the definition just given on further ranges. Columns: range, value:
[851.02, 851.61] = 3.75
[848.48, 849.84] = 3.41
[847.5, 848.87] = 3.54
